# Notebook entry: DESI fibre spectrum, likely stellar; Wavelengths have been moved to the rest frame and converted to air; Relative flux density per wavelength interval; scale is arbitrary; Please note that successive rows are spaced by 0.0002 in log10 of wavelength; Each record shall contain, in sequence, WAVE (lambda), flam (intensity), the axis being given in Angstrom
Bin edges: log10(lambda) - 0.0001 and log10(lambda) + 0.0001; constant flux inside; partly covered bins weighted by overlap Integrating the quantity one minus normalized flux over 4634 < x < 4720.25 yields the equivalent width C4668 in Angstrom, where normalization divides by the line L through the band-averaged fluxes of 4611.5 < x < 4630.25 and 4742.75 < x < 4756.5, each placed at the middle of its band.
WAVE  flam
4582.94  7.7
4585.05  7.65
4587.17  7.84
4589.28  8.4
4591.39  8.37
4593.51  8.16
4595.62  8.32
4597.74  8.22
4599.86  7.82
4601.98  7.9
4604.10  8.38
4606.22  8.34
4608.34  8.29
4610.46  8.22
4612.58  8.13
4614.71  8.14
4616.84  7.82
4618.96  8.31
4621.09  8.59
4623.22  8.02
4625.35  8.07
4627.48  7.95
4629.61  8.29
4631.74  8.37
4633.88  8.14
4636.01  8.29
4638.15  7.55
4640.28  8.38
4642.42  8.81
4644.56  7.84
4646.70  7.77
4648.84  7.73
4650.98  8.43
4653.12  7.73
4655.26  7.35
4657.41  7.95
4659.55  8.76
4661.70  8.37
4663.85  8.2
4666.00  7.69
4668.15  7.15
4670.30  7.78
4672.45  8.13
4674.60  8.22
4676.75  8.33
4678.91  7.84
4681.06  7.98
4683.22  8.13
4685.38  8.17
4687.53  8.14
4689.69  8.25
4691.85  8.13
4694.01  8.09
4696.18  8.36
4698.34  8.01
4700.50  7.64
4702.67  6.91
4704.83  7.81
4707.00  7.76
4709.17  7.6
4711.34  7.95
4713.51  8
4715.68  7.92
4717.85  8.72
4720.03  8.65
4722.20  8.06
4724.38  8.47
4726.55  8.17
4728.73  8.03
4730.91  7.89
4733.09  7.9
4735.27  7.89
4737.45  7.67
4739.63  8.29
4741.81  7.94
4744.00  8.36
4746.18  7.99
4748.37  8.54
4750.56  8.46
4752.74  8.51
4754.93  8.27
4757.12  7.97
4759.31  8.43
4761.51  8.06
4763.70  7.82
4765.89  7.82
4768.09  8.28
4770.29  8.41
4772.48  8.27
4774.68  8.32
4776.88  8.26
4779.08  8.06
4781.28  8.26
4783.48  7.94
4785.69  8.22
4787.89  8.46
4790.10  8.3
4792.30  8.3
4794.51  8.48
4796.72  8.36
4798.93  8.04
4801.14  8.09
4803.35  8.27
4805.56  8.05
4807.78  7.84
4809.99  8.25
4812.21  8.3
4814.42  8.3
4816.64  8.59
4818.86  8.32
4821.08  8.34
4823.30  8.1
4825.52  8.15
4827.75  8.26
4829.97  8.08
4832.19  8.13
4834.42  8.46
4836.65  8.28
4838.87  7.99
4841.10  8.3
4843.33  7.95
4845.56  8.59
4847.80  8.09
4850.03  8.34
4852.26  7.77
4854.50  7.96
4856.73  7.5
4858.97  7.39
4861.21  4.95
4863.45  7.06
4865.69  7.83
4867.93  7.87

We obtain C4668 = 2.3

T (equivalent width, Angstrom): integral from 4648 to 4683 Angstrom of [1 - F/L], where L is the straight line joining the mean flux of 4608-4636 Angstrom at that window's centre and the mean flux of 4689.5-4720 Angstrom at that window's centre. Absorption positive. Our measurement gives 0.34 Angstrom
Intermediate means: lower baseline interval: 8.18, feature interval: 7.98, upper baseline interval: 7.95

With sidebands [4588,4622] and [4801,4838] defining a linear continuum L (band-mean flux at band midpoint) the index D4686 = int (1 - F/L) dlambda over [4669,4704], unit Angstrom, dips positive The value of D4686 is 0.9 Angstrom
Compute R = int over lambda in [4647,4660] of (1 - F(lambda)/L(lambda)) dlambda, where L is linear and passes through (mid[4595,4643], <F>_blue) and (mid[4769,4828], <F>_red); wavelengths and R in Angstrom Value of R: 0.4 Angstrom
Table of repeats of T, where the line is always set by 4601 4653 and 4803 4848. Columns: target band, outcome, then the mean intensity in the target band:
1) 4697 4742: 1.18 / 7.97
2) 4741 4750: -0.04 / 8.22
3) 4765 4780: -0.01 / 8.21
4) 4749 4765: -0.05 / 8.22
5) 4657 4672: 0.31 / 7.99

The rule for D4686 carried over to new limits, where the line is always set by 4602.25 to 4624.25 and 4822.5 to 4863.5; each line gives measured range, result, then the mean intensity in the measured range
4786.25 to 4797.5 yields -0.6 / 8.37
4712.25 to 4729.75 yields -0.4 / 8.25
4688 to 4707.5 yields 0.5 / 7.9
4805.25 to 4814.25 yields -0.2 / 8.14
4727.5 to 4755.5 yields -0.4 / 8.13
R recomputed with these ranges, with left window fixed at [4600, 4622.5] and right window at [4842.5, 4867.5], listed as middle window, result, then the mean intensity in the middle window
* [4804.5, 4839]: -2.5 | 8.22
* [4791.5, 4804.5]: -0.9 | 8.25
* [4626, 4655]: 0.2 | 8.08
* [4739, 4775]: -1.8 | 8.22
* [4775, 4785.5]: -0.5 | 8.15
